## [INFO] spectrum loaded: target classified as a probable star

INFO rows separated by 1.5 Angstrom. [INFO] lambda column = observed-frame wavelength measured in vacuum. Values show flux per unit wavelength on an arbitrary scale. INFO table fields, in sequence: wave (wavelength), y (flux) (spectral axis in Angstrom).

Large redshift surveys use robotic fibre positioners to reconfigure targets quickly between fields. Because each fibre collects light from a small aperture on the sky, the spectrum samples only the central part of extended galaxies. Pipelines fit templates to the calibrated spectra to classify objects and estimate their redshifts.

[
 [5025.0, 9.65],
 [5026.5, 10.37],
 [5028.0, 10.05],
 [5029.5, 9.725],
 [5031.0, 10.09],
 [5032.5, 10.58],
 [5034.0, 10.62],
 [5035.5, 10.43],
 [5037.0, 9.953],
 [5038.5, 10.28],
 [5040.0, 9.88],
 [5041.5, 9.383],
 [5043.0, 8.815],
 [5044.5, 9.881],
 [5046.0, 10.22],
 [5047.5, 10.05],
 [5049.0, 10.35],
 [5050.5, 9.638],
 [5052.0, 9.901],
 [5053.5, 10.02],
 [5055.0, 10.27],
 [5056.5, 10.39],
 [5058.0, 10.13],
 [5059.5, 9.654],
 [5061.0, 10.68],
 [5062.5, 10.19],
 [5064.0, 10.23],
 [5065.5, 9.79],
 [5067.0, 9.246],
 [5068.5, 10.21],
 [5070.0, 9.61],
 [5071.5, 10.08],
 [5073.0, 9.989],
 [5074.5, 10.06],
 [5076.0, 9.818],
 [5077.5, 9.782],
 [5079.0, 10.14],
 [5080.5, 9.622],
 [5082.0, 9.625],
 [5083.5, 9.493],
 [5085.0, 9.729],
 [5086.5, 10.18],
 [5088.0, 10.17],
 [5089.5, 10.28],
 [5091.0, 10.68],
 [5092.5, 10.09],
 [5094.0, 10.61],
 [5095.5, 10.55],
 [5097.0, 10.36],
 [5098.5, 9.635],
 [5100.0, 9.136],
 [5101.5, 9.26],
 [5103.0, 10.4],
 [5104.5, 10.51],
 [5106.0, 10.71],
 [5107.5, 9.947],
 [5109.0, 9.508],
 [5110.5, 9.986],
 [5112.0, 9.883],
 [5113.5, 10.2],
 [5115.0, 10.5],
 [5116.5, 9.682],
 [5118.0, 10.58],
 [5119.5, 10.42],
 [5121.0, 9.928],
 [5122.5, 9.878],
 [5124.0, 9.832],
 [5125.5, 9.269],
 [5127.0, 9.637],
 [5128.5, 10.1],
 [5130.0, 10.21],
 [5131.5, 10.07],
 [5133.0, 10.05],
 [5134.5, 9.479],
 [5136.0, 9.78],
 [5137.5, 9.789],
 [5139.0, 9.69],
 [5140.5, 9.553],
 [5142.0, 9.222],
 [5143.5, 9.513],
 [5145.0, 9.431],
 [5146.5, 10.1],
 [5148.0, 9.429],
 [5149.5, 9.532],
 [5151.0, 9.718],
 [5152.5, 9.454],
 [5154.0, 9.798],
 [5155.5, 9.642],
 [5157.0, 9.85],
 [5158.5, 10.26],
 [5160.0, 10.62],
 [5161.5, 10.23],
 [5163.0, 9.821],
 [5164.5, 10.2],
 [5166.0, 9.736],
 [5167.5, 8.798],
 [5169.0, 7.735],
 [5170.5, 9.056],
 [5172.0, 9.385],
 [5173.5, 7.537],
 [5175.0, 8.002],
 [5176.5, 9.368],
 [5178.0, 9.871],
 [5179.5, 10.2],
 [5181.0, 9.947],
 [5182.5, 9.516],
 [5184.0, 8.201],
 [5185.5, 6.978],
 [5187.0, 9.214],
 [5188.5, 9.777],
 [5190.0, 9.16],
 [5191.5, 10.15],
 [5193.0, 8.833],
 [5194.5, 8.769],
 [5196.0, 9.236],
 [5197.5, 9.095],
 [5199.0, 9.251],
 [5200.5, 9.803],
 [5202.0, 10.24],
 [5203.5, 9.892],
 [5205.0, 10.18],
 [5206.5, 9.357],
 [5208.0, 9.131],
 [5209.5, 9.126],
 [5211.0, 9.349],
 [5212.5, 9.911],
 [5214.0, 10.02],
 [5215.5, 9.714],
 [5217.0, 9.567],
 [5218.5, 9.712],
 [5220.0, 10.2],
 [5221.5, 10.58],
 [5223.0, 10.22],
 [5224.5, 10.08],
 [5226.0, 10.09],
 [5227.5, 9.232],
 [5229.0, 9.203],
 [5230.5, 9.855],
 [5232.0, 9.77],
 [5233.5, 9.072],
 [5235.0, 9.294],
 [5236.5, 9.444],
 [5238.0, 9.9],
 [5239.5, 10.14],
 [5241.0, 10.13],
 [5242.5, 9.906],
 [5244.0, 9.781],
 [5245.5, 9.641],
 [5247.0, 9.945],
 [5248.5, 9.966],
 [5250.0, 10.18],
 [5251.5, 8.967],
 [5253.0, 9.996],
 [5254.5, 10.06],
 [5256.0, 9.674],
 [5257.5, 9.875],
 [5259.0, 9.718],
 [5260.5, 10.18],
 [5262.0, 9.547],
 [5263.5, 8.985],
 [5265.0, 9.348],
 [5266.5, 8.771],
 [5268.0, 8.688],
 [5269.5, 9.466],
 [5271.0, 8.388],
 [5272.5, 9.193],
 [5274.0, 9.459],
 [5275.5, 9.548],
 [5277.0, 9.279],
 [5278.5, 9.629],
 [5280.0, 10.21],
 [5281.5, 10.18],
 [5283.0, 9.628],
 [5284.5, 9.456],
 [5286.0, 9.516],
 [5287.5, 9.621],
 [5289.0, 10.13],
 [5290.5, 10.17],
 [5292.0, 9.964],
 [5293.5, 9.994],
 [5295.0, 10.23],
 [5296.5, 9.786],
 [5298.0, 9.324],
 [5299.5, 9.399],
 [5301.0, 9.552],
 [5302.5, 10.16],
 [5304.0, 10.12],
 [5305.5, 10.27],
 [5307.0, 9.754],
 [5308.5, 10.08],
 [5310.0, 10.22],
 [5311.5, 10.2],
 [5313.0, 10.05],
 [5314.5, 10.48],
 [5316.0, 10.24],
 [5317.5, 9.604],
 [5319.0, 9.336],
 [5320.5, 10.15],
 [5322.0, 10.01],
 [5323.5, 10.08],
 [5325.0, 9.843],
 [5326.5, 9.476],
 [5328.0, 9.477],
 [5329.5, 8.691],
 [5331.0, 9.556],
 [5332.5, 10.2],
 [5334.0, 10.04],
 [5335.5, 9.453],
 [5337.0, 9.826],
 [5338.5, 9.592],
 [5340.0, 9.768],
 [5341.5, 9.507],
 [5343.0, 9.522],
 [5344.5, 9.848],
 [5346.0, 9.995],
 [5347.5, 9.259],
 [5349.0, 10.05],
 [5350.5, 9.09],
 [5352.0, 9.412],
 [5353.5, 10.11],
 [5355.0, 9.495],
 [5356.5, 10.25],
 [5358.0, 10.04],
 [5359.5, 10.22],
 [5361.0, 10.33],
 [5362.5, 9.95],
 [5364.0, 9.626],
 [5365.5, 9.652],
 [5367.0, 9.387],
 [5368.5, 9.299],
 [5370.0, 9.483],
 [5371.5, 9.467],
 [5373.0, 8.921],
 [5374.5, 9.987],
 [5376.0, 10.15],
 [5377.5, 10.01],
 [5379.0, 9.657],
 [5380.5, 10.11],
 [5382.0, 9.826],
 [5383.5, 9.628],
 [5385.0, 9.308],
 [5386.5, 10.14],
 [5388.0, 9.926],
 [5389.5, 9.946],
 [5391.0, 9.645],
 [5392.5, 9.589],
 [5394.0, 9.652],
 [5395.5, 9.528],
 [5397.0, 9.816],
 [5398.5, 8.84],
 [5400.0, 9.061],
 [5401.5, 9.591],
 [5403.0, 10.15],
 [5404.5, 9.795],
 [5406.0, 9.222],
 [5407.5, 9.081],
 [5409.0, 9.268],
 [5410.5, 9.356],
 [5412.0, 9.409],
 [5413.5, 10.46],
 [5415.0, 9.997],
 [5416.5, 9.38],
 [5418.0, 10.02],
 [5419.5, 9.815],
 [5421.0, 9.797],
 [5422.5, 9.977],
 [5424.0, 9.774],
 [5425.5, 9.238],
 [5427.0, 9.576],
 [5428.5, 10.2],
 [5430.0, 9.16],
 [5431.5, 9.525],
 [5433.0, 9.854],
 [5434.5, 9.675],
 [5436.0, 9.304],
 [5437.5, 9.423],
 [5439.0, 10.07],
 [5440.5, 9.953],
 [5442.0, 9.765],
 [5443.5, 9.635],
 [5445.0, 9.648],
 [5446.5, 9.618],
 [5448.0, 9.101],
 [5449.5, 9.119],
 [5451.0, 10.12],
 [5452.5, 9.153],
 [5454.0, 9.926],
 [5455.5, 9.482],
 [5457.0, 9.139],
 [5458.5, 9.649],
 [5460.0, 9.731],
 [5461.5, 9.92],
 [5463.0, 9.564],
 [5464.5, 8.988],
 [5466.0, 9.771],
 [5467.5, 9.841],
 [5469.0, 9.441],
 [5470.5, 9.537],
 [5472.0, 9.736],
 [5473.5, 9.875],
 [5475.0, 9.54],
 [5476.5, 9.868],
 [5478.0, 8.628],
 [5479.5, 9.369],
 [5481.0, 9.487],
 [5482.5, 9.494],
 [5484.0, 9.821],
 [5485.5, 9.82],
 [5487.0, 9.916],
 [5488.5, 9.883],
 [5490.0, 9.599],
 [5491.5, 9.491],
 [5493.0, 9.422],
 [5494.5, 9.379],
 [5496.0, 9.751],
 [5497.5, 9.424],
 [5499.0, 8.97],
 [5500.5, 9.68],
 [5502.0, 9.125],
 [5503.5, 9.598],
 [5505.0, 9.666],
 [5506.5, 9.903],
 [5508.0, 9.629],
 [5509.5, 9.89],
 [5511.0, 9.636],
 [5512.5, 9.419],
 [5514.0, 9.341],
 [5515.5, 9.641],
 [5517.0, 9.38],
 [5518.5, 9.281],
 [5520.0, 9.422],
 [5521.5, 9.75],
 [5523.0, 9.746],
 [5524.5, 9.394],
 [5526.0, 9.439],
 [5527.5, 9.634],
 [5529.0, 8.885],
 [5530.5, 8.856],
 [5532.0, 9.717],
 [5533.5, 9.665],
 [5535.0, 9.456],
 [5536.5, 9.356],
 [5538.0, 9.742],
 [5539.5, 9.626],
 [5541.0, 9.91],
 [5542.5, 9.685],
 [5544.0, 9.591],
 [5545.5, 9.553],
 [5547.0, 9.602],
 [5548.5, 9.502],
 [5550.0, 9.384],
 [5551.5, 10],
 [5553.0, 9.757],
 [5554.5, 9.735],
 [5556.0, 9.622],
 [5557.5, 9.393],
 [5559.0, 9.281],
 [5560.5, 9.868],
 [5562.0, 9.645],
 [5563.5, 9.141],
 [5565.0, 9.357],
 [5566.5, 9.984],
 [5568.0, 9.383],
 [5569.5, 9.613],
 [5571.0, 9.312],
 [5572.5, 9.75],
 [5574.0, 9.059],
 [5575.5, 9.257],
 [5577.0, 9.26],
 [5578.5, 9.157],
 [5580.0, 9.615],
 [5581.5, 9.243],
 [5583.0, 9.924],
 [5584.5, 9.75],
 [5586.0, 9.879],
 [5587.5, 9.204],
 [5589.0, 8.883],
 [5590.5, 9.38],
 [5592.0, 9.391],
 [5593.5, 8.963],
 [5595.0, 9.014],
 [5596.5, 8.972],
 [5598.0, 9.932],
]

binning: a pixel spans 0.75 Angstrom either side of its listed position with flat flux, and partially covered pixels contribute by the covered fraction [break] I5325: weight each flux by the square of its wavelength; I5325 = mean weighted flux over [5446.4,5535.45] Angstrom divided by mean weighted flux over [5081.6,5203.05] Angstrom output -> 1.1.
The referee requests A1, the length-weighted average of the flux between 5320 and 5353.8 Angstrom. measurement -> 9.68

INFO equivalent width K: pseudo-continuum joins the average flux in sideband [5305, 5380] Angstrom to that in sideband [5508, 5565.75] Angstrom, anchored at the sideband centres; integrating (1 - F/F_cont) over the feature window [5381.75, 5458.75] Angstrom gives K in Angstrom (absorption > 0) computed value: 0.50 Angstrom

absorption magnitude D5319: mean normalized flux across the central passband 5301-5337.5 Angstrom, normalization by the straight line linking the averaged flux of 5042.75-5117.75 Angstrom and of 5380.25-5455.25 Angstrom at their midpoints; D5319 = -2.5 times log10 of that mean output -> -0.01 mag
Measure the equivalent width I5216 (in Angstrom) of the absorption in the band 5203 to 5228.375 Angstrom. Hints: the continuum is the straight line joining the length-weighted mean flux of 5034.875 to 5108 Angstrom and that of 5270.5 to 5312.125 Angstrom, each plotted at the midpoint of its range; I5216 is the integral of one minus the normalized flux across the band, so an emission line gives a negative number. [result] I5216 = 0.2 Angstrom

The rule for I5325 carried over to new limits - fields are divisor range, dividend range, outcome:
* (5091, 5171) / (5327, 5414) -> 1.08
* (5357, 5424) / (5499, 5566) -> 1.04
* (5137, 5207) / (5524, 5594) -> 1.16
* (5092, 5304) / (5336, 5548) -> 1.09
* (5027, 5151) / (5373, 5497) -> 1.10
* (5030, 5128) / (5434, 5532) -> 1.11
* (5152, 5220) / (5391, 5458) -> 1.11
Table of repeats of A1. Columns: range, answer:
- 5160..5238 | 9.45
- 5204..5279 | 9.63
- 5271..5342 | 9.78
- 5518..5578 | 9.51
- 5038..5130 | 9.99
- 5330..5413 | 9.67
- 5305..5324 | 10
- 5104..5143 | 9.93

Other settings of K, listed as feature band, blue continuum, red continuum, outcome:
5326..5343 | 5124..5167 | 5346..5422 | 0.2 Angstrom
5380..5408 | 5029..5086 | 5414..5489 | 0.2 Angstrom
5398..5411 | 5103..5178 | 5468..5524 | 0.3 Angstrom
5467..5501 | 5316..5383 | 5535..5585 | 0.2 Angstrom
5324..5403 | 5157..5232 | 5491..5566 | -1.5 Angstrom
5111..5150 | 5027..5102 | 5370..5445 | 0.4 Angstrom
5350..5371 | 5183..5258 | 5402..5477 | -0.3 Angstrom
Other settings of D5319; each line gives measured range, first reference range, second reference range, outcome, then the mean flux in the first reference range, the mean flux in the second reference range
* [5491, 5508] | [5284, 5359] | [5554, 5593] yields 0.01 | 9.81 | 9.46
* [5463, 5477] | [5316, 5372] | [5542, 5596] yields 0.00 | 9.71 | 9.47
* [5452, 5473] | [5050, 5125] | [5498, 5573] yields 0.01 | 10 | 9.54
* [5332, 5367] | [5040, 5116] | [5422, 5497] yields -0.01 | 9.99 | 9.6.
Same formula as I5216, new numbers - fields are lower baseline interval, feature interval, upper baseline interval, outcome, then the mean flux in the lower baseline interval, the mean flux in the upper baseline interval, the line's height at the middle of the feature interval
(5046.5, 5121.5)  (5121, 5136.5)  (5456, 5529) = 0.2 Angstrom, 10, 9.55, 9.99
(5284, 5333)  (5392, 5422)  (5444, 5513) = 0.3 Angstrom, 9.85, 9.56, 9.68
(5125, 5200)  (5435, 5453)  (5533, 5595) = -0.2 Angstrom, 9.45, 9.5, 9.49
